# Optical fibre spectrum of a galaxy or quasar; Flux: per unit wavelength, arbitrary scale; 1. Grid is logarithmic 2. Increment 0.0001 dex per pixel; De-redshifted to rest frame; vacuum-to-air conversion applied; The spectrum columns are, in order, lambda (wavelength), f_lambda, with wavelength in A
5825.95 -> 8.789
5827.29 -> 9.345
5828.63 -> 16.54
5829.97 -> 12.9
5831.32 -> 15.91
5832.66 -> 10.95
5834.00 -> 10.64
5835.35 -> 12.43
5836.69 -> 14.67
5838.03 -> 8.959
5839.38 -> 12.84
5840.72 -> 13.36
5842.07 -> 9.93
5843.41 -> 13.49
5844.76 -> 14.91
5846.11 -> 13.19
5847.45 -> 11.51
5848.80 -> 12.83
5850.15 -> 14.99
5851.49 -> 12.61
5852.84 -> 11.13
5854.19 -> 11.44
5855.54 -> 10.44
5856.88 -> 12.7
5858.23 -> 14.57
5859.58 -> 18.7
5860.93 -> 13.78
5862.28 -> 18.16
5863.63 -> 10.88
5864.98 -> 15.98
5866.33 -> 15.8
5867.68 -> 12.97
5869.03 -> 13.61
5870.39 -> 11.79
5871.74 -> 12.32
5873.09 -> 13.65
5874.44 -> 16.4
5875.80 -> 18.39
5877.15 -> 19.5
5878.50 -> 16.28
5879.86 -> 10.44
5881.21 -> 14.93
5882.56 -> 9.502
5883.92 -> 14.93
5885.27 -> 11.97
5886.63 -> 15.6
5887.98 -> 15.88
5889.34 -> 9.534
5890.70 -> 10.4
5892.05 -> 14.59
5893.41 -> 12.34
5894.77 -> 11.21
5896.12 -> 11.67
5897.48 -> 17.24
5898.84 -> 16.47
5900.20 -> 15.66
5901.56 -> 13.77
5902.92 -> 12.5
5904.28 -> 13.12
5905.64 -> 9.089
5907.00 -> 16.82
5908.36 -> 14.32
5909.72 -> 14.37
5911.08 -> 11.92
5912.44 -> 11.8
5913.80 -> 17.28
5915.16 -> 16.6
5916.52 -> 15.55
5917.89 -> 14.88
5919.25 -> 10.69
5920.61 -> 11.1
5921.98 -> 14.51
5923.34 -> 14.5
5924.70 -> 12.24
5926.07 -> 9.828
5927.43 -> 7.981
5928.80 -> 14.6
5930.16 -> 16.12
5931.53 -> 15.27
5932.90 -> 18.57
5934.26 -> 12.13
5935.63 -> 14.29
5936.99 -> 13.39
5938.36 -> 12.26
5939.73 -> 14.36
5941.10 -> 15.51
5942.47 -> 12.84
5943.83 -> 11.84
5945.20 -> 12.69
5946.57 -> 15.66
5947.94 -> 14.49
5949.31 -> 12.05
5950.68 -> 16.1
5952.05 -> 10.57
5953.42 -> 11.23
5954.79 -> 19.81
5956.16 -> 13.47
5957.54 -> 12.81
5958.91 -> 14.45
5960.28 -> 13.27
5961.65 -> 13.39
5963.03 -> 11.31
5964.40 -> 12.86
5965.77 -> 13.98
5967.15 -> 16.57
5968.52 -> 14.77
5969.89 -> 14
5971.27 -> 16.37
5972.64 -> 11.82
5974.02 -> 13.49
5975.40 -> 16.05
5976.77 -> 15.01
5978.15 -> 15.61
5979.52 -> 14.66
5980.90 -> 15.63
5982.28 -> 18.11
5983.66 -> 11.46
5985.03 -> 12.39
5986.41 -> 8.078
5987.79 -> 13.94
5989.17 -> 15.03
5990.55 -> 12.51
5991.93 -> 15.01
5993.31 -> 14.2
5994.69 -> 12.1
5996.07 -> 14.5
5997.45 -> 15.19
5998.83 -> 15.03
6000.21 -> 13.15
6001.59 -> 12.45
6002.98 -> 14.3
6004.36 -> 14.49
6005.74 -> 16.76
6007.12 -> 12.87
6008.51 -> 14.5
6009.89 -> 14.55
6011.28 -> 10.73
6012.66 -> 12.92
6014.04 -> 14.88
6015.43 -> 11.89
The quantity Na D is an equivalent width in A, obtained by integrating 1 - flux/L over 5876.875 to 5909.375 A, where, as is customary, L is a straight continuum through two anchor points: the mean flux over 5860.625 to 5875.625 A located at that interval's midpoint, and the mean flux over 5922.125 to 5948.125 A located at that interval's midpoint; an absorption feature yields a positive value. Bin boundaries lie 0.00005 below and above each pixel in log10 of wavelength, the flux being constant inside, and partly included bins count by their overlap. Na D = 1.00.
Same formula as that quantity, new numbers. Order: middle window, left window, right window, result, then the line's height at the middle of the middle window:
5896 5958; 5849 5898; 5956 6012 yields 0.2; 13.8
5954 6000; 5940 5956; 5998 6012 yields -0.8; 13.9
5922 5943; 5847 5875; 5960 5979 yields 0.6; 14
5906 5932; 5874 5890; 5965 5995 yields 1.2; 14.3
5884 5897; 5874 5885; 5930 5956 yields 1.8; 14.8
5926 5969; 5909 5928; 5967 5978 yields 0.7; 14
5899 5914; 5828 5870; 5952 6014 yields -0.1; 13.6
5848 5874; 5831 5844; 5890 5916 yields -1.7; 12.8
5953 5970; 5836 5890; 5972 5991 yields -0.3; 13.8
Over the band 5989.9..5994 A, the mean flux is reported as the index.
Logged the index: 13.9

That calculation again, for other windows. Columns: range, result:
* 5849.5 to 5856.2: 12.1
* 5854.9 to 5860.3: 14.1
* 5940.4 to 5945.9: 13.2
